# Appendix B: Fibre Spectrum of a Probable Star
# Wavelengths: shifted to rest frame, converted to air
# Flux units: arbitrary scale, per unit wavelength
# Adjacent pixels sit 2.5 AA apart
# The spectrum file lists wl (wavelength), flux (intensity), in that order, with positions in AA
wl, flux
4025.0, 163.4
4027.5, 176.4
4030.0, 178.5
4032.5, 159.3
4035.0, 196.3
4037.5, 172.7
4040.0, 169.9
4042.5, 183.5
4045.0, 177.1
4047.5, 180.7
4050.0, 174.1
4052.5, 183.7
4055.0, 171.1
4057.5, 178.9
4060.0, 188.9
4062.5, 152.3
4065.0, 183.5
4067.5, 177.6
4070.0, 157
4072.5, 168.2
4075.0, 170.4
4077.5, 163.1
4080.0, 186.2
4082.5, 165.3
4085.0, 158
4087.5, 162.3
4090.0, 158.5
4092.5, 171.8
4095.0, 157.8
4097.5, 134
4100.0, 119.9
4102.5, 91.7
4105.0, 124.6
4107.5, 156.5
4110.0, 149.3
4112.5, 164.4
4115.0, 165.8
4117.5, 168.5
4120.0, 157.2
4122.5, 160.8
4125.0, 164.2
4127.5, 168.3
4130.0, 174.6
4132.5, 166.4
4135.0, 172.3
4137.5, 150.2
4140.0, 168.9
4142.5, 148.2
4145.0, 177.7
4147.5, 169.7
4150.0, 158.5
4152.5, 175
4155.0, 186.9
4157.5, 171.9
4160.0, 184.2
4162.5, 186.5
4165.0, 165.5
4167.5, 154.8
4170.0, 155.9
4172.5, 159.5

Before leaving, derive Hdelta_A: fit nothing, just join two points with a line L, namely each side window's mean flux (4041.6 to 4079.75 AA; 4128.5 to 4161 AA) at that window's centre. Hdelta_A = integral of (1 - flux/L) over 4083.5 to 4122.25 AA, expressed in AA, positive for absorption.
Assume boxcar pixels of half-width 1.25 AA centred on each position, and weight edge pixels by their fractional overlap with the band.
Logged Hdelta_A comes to 5.0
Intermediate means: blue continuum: 174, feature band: 150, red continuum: 169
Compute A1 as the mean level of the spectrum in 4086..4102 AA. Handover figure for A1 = 148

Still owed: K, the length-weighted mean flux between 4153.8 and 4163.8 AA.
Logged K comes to 182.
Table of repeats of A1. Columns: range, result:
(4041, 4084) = 174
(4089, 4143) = 154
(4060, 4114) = 157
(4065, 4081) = 171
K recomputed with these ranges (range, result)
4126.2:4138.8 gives 166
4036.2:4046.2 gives 176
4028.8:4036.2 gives 178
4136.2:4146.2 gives 161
